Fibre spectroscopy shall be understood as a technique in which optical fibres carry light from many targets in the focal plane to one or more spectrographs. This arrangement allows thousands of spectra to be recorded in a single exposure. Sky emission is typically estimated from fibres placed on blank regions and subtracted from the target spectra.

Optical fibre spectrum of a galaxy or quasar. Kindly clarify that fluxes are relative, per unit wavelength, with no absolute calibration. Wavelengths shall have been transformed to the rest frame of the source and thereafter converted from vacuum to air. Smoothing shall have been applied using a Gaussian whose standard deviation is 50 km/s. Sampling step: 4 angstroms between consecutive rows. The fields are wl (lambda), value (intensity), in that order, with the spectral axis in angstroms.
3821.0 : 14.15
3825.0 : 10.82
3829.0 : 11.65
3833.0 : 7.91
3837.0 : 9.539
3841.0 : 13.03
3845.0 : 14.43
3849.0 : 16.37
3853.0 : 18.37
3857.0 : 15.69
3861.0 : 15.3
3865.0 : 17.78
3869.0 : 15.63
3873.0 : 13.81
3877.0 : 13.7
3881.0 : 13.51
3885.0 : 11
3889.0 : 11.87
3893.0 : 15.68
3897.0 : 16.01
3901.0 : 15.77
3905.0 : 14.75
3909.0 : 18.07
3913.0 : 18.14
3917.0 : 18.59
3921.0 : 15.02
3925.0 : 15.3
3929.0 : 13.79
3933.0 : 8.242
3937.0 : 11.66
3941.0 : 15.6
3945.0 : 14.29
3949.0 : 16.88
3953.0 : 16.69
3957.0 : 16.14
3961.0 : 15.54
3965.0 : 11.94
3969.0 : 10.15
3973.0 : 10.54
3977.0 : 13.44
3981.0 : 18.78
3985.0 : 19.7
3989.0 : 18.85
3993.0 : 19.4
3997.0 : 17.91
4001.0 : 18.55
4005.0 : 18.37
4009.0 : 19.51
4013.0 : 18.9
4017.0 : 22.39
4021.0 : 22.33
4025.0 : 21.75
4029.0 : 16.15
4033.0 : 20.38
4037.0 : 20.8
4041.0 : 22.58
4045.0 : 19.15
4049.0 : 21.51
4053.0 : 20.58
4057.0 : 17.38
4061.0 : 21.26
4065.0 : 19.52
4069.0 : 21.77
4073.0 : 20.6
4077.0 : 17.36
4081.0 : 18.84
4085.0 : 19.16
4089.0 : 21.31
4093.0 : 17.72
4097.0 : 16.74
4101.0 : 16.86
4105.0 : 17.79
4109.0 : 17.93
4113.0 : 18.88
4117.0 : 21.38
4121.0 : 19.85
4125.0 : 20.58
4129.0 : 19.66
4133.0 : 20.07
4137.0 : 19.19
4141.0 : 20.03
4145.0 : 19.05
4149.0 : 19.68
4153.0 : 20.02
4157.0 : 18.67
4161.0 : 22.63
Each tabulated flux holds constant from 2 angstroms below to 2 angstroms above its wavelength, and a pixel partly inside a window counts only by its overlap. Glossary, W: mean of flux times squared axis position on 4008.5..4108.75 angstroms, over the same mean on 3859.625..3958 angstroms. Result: 1.42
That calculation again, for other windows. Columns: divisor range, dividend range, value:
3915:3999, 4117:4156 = 1.43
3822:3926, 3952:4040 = 1.30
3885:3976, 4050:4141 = 1.45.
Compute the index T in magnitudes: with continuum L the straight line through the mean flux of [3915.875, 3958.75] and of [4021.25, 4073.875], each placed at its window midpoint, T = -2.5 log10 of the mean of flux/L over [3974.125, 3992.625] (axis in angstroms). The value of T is -0.03 mag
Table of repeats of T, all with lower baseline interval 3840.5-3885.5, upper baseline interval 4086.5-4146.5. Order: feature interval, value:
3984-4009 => -0.10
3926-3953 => 0.19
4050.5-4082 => -0.08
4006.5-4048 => -0.15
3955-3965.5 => 0.12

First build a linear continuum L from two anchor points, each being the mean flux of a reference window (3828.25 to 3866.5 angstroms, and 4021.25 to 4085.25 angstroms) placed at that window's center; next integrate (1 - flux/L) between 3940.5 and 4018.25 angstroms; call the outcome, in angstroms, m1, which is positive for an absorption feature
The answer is 5.5 angstroms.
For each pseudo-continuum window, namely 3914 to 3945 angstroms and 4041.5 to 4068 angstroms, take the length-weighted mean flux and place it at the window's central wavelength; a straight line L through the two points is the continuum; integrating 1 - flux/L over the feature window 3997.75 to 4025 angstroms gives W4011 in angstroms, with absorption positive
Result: -2.9 angstroms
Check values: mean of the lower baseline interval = 14.2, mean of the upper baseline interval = 20.1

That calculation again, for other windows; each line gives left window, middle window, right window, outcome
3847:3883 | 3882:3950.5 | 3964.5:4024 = 6.9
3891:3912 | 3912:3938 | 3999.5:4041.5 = 3.9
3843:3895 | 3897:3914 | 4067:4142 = -1.1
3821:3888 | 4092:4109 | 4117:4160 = 1.5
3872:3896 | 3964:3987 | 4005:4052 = 4.8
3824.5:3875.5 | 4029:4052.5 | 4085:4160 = -3.7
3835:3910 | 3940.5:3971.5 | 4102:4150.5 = 3.3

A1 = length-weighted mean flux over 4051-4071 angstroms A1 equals 20.1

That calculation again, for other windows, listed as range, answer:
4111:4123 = 20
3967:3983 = 13.2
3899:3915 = 16.7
